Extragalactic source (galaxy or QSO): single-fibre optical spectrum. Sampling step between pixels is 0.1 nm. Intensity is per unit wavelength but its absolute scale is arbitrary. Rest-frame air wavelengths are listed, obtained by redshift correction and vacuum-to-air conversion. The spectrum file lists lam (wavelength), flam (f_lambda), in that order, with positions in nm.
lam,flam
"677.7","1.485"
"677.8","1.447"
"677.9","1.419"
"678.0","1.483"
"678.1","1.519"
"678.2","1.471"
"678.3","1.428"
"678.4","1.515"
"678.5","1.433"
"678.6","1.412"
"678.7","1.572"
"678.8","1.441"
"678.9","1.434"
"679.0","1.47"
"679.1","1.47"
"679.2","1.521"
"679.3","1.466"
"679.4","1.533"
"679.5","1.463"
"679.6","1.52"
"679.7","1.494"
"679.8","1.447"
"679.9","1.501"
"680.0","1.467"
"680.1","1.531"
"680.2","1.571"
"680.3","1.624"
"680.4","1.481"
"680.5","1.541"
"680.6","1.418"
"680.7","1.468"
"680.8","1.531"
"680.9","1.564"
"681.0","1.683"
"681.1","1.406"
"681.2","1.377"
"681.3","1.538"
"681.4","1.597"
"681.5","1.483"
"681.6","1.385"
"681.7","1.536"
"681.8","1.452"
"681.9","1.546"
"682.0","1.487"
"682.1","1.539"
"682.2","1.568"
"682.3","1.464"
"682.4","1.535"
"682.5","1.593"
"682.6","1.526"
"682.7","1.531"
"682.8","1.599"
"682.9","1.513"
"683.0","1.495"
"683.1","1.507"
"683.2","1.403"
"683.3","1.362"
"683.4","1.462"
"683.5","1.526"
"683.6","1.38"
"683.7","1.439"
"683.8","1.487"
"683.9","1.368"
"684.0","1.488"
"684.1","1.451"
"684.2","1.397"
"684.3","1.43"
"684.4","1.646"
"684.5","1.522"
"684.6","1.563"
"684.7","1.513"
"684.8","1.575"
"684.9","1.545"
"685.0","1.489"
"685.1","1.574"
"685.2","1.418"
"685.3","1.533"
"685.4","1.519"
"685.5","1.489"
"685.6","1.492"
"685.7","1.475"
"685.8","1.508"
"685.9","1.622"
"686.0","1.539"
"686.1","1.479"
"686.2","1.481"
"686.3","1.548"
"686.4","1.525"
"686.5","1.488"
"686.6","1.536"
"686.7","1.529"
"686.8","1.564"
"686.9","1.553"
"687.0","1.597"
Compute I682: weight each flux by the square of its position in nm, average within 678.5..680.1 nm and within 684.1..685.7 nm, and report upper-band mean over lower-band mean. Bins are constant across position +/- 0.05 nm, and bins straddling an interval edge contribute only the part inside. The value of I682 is 1.0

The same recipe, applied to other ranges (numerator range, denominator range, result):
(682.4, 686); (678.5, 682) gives 1.01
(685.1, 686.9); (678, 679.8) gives 1.05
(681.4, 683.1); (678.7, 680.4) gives 1.02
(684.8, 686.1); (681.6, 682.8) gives 1.01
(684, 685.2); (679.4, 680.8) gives 1.02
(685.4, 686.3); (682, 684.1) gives 1.03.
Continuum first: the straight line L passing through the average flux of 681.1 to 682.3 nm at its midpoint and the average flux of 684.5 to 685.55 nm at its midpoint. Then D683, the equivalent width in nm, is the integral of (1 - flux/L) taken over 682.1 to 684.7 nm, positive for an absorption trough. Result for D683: 0.03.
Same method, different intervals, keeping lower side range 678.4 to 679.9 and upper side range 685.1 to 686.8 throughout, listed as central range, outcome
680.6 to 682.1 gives -0.01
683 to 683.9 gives 0.03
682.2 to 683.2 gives -0.02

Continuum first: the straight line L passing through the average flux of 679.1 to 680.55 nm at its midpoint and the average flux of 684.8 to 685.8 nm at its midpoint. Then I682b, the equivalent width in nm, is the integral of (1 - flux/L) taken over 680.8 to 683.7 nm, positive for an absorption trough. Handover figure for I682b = 0.01 nm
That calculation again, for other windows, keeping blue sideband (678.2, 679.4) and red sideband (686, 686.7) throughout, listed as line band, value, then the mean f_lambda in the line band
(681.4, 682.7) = -0.02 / 1.51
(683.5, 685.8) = 0.02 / 1.49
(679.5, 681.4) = -0.04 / 1.51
